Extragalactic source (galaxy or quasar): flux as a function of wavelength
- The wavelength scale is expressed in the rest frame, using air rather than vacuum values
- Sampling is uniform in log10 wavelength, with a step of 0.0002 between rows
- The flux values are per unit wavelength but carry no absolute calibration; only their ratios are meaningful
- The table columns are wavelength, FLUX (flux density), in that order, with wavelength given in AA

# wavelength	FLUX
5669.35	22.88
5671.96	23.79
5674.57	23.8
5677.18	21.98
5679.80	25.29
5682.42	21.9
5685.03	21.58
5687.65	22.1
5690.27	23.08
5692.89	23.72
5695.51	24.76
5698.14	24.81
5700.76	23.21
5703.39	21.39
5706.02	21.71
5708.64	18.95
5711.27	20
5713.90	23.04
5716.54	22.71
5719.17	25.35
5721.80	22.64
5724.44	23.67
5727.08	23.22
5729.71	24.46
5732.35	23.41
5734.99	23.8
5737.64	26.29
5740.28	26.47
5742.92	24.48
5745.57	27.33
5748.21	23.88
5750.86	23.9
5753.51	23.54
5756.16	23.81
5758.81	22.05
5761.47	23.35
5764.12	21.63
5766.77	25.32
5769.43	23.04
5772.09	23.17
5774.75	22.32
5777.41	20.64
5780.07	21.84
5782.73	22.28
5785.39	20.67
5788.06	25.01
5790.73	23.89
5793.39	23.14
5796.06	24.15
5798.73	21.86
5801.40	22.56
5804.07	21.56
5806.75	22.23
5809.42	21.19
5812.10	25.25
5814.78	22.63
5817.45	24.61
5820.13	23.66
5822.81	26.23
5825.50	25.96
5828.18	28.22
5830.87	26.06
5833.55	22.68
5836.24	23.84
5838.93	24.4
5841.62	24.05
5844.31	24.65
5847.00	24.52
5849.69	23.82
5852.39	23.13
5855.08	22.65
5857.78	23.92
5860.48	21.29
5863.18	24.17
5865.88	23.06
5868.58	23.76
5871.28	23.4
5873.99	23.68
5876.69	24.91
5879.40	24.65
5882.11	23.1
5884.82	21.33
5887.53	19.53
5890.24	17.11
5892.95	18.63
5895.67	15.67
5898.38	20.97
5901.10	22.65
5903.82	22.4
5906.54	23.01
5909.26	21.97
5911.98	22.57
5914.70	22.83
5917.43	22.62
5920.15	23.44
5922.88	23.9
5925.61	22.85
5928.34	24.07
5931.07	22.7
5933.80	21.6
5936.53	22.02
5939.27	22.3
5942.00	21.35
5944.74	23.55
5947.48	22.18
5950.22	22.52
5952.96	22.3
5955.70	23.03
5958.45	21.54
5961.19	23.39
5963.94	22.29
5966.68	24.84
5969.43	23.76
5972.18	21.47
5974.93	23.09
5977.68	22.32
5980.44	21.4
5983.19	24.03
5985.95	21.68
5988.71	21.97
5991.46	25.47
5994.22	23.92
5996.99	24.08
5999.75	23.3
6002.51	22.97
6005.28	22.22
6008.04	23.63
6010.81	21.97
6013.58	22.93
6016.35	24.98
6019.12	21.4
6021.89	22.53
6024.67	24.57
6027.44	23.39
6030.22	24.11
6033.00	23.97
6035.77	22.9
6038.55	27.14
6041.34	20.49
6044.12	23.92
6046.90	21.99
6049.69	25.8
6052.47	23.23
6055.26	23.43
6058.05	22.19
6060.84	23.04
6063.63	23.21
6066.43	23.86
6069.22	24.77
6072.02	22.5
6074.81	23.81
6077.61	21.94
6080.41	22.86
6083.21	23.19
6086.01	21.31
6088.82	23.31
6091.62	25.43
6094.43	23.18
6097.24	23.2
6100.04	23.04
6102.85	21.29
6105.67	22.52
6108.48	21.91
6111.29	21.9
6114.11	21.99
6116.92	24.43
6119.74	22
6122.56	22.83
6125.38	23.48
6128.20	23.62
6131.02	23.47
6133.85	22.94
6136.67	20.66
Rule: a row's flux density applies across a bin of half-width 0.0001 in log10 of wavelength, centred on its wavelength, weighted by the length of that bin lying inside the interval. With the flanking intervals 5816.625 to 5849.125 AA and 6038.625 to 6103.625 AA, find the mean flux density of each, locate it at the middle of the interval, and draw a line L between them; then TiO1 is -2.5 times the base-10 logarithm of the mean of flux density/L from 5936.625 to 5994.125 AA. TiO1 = 0.056 mag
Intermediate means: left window 24.9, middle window 22.7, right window 23.2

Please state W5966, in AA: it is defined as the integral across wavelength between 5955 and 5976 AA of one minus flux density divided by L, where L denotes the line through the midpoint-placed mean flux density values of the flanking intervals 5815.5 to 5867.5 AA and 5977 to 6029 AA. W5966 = 0.4 AA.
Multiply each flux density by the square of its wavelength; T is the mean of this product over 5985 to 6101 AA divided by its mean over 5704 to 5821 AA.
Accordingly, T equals 1.1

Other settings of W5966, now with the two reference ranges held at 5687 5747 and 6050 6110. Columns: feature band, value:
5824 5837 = -1.1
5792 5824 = 0.2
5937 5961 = 0.9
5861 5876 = -0.1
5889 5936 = 3.1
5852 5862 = 0.3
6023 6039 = -0.7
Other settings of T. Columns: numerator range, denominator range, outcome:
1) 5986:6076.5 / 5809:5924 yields 1.07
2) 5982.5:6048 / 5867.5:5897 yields 1.14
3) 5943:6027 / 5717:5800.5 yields 1.05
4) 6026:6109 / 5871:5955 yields 1.11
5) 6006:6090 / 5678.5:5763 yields 1.11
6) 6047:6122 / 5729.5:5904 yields 1.09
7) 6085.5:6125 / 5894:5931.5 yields 1.09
